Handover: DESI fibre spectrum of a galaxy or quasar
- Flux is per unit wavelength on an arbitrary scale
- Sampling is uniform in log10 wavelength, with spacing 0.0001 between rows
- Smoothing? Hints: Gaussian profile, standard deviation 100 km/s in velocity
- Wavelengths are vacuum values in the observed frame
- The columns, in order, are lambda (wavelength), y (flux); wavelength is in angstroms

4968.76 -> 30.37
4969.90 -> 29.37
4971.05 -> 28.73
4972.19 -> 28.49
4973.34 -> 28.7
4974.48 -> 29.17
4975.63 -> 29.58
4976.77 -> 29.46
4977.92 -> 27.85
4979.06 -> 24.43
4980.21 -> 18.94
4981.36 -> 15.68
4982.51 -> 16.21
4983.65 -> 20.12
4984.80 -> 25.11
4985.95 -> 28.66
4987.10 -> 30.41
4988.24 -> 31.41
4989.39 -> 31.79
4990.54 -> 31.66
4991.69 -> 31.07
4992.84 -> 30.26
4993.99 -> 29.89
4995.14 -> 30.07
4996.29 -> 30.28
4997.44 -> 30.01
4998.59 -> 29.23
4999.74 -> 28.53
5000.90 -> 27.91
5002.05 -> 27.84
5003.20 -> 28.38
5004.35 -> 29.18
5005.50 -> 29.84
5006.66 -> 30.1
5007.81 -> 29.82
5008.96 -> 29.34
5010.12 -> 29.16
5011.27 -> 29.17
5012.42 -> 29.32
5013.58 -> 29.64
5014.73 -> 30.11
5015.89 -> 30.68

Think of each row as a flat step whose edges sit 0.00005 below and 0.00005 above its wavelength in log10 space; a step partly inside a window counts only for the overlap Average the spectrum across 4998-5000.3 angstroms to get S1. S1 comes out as 28.9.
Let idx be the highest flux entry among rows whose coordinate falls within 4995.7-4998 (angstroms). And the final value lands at 30.28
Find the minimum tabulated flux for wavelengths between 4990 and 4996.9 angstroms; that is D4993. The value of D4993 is 29.89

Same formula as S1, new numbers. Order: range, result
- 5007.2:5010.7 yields 29.5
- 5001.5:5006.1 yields 28.8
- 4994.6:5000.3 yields 29.6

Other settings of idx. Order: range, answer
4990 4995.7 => 31.66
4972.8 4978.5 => 29.58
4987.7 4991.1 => 31.79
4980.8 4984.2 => 20.12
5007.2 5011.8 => 29.82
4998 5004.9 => 29.23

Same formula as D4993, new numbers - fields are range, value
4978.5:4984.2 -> 15.68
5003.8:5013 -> 29.16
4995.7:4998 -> 30.01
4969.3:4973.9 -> 28.49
